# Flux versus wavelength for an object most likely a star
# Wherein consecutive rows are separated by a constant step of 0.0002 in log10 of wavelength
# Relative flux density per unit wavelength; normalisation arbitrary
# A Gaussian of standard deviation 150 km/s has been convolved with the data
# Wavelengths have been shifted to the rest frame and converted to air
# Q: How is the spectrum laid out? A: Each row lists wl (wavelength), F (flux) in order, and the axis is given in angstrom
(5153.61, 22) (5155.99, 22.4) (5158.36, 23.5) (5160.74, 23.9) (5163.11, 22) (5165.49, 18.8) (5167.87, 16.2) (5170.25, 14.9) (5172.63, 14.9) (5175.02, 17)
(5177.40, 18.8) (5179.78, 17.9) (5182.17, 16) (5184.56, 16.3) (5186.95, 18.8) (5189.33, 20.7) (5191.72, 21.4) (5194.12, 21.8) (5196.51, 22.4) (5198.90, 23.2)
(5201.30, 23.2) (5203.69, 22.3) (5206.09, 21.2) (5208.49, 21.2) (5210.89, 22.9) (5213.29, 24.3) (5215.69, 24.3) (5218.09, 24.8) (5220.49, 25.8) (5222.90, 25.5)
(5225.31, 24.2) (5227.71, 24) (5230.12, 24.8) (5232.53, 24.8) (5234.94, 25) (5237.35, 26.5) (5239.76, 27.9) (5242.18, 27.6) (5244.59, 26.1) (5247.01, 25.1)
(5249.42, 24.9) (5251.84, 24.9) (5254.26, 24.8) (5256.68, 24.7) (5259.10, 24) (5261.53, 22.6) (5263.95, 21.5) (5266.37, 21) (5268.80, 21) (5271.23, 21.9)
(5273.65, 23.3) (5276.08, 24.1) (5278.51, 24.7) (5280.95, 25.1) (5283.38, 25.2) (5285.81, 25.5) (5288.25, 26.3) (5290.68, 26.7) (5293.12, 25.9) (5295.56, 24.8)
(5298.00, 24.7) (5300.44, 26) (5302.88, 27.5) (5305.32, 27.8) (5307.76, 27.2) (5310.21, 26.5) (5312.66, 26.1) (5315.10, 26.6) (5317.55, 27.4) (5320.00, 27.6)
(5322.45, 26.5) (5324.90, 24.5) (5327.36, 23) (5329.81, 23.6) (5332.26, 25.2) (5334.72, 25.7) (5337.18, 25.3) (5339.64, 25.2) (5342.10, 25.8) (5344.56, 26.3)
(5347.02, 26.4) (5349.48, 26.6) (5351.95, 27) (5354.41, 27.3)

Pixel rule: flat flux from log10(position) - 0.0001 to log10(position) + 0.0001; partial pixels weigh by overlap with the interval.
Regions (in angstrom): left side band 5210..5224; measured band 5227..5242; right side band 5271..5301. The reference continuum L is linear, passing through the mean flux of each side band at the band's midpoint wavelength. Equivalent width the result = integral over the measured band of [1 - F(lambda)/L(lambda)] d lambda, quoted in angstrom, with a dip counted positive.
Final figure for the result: -0.6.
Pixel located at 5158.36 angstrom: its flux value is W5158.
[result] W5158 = 23.5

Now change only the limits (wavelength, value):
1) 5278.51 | 24.7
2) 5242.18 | 27.6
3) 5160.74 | 23.9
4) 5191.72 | 21.4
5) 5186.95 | 18.8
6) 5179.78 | 17.9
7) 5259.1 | 24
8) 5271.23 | 21.9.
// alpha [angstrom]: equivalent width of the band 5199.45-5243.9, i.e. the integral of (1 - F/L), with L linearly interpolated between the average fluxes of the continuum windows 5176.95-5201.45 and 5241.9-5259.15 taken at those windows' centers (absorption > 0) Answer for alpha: -3.3 angstrom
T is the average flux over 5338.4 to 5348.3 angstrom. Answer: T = 25.9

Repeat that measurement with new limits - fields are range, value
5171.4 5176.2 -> 15.9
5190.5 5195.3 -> 21.6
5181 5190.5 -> 18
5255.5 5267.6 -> 22.7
